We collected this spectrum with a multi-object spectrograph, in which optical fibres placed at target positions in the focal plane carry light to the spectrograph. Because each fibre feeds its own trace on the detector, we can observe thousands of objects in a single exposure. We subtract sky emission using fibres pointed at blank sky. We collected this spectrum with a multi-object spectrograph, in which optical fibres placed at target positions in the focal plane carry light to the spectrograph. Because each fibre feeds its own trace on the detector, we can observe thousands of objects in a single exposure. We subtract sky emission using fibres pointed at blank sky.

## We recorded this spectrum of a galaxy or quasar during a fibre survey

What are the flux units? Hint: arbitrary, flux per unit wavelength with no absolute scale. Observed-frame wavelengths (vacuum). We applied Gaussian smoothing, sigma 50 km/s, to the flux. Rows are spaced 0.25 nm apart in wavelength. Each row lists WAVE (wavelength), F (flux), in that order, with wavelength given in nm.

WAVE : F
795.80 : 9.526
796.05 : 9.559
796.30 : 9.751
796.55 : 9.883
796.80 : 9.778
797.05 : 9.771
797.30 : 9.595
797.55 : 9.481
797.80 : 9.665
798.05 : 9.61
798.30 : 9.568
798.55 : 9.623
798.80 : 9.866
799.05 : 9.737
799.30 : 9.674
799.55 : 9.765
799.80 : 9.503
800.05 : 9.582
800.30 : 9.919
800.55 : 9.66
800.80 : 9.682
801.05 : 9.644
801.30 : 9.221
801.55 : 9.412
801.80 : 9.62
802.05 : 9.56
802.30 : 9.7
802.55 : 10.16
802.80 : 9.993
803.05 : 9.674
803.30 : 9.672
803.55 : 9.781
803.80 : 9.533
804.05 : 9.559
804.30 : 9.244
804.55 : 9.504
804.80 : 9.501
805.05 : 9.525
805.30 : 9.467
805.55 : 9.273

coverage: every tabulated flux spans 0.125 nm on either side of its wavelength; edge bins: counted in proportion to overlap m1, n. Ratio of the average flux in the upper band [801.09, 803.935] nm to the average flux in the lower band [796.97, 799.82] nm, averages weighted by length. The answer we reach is 1.00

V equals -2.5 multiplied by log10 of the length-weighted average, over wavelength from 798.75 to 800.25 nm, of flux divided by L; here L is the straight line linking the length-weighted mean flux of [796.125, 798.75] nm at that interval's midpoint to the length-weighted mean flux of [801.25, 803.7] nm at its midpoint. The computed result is 0.00 mag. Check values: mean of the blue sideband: 9.68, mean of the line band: 9.69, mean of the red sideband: 9.69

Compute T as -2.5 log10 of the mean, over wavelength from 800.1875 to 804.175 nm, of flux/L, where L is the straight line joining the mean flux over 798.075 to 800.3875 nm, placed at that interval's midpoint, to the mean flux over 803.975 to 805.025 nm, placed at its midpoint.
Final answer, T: -0.01 mag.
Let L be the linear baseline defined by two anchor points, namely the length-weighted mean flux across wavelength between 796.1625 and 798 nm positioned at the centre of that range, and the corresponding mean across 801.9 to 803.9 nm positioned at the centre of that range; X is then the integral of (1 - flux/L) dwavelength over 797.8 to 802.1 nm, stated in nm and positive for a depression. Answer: 0.04 nm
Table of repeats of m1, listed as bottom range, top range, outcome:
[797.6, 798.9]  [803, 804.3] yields 1.00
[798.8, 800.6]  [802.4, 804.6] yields 1.00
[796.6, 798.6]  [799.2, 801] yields 1.00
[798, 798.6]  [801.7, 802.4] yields 1.00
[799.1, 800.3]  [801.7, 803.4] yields 1.01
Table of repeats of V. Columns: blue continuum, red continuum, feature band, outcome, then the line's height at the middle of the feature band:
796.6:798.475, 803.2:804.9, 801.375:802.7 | -0.01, 9.57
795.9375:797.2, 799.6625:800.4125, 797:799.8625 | 0.01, 9.7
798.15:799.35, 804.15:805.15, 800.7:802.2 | 0.01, 9.58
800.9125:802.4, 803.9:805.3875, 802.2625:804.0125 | -0.03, 9.5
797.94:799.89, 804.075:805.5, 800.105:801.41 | 0.00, 9.6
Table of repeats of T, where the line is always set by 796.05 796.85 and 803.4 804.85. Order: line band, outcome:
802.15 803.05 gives -0.04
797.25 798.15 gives 0.02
